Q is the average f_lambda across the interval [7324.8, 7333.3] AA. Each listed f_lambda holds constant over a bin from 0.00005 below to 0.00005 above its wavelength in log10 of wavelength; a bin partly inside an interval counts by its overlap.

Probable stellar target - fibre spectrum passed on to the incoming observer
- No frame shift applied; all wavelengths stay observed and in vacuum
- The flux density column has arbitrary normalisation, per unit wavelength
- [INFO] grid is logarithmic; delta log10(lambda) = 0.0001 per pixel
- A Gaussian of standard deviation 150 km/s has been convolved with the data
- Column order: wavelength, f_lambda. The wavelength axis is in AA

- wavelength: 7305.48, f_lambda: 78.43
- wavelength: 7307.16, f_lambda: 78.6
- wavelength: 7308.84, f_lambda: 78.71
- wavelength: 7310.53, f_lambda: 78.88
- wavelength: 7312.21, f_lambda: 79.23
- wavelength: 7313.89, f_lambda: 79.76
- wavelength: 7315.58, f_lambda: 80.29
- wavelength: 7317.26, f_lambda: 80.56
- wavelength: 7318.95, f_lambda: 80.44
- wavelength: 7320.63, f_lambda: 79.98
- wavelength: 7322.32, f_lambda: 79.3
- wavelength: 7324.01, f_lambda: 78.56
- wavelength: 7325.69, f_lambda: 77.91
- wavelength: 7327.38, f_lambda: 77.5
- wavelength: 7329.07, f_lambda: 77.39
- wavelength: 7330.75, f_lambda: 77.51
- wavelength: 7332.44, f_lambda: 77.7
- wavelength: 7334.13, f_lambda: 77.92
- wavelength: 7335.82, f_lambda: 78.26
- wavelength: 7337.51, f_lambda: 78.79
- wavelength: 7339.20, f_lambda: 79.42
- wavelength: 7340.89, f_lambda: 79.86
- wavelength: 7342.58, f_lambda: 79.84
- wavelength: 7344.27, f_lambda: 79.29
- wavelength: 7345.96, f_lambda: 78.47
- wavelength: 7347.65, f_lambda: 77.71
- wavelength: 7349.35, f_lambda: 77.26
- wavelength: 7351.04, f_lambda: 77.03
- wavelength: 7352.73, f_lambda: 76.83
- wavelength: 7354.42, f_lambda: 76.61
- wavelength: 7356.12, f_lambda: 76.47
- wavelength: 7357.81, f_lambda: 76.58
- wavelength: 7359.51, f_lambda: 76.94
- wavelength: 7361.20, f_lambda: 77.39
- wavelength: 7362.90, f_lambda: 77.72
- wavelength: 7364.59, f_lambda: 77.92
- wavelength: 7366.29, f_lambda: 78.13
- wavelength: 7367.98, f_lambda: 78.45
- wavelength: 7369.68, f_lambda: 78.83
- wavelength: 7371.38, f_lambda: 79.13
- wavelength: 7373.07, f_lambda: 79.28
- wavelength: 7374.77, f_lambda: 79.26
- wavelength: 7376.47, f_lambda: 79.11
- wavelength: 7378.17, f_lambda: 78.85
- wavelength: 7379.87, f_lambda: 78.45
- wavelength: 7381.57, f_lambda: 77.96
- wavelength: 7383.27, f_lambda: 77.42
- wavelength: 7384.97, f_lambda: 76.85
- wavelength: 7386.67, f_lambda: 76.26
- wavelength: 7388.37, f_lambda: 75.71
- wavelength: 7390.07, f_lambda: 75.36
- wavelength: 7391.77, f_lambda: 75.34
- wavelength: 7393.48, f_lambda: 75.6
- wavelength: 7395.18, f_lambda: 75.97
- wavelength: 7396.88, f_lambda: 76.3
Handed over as 77.7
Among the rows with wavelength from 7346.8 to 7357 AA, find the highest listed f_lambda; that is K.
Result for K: 77.71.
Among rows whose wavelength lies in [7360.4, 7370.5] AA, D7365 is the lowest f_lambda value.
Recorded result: 77.39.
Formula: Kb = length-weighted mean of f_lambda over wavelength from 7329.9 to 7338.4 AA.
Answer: 78.1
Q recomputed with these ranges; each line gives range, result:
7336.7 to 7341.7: 79.4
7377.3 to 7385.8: 77.9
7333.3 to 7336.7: 78.1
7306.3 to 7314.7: 79.1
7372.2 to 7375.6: 79.4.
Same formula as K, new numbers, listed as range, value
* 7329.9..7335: 77.92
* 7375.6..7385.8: 79.11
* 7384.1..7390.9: 76.85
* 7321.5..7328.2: 79.3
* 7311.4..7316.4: 80.29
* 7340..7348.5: 79.86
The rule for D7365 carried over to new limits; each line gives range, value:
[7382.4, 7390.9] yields 75.36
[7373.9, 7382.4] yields 77.96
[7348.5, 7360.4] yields 76.47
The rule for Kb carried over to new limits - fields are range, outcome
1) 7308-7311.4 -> 78.8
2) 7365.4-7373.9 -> 78.8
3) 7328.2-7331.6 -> 77.5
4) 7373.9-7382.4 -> 78.7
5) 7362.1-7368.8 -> 78.1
